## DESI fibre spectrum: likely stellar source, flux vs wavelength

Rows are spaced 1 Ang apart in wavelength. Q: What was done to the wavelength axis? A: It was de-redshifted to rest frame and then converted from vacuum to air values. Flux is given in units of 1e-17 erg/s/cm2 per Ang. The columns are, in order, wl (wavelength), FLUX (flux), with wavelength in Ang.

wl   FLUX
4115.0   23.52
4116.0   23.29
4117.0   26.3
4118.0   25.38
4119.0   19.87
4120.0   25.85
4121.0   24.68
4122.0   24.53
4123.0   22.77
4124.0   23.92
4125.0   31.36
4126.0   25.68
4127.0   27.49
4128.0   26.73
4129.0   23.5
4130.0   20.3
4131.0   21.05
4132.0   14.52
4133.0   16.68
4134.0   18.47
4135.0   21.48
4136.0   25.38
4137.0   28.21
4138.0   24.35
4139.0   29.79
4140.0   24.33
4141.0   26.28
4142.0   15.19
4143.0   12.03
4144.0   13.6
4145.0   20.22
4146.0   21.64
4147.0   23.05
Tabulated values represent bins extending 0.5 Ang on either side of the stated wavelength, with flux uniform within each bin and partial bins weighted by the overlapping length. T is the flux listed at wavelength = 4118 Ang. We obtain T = 25.38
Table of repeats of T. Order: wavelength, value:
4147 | 23.05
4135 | 21.48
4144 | 13.6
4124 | 23.92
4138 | 24.35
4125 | 31.36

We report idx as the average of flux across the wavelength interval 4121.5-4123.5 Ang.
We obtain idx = 23.6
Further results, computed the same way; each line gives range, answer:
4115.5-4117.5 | 24.8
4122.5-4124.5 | 23.3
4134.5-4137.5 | 25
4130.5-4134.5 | 17.7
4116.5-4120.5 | 24.4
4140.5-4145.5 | 17.5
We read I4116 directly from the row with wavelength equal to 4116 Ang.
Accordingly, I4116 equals 23.29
